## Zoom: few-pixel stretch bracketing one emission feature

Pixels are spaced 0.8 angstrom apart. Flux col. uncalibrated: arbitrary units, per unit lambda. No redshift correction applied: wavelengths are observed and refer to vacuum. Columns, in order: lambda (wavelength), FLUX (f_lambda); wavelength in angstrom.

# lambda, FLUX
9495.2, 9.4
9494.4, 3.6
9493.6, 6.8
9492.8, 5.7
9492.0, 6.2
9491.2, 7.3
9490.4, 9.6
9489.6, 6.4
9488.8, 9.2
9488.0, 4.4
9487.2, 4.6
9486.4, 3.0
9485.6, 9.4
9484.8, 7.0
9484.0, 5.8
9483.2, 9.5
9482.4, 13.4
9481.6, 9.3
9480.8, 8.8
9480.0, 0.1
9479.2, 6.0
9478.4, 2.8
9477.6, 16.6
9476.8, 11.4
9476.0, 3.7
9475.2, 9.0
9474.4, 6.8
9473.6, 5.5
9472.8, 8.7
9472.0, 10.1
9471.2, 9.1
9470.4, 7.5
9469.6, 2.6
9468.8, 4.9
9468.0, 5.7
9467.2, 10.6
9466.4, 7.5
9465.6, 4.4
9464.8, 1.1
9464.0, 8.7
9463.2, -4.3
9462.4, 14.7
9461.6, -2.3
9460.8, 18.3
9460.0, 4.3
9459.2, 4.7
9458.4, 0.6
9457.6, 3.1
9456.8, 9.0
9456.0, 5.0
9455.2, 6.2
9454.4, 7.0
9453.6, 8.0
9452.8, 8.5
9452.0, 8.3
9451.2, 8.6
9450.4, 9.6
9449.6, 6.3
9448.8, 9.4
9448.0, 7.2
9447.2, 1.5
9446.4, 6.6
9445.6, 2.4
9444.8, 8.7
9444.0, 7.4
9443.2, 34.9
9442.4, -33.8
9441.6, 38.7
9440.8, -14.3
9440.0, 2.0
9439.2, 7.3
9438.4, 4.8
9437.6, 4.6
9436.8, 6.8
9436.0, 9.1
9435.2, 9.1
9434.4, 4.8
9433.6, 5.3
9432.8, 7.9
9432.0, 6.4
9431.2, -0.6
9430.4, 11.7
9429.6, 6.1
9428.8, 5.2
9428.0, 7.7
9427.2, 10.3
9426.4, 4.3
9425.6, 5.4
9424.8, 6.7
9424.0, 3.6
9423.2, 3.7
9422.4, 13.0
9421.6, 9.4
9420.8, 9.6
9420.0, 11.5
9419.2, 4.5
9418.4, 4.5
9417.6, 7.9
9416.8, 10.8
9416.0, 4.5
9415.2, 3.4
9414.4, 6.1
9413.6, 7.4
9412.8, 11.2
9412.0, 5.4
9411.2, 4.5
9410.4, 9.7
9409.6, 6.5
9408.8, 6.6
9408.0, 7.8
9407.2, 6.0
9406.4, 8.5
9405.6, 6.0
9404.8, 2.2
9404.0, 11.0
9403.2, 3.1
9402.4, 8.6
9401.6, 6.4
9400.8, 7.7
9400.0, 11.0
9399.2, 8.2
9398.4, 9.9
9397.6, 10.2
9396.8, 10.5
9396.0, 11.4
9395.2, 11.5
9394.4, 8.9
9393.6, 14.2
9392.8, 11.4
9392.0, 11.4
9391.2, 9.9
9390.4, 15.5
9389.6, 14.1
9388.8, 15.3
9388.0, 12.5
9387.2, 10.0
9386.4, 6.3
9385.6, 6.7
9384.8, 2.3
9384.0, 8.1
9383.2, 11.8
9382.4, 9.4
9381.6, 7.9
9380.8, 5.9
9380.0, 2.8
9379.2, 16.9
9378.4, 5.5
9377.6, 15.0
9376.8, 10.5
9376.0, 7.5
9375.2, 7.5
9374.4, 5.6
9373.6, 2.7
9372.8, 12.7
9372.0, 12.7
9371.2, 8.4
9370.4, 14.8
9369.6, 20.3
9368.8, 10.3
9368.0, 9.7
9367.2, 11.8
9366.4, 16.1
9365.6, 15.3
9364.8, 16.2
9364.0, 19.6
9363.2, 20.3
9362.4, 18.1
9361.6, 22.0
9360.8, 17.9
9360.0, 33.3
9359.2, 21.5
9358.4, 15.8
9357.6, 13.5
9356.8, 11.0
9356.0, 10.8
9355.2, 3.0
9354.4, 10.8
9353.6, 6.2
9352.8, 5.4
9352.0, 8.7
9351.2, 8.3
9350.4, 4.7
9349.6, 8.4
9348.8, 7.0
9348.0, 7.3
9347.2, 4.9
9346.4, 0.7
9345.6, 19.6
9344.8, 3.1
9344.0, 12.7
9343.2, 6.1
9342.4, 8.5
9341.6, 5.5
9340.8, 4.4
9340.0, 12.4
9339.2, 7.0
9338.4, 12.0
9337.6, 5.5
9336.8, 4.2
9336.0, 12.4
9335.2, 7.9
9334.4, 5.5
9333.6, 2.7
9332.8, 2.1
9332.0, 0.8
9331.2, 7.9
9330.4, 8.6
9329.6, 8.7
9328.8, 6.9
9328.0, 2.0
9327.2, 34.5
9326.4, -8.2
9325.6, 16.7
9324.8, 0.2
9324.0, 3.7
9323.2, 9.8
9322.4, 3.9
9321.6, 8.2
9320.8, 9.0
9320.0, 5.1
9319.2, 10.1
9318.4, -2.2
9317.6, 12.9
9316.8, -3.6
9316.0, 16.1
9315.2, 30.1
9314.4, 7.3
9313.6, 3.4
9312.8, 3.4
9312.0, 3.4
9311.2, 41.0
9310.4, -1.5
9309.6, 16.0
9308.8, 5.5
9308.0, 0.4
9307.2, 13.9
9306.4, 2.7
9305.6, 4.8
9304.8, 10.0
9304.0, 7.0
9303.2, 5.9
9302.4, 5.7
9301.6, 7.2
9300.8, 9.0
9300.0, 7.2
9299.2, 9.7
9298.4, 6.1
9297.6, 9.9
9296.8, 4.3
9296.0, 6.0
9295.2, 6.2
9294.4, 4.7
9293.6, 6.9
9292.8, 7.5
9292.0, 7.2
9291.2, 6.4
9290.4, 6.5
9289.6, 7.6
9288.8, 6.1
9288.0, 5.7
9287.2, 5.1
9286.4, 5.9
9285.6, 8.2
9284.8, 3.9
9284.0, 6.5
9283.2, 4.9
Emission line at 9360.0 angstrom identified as H-alpha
